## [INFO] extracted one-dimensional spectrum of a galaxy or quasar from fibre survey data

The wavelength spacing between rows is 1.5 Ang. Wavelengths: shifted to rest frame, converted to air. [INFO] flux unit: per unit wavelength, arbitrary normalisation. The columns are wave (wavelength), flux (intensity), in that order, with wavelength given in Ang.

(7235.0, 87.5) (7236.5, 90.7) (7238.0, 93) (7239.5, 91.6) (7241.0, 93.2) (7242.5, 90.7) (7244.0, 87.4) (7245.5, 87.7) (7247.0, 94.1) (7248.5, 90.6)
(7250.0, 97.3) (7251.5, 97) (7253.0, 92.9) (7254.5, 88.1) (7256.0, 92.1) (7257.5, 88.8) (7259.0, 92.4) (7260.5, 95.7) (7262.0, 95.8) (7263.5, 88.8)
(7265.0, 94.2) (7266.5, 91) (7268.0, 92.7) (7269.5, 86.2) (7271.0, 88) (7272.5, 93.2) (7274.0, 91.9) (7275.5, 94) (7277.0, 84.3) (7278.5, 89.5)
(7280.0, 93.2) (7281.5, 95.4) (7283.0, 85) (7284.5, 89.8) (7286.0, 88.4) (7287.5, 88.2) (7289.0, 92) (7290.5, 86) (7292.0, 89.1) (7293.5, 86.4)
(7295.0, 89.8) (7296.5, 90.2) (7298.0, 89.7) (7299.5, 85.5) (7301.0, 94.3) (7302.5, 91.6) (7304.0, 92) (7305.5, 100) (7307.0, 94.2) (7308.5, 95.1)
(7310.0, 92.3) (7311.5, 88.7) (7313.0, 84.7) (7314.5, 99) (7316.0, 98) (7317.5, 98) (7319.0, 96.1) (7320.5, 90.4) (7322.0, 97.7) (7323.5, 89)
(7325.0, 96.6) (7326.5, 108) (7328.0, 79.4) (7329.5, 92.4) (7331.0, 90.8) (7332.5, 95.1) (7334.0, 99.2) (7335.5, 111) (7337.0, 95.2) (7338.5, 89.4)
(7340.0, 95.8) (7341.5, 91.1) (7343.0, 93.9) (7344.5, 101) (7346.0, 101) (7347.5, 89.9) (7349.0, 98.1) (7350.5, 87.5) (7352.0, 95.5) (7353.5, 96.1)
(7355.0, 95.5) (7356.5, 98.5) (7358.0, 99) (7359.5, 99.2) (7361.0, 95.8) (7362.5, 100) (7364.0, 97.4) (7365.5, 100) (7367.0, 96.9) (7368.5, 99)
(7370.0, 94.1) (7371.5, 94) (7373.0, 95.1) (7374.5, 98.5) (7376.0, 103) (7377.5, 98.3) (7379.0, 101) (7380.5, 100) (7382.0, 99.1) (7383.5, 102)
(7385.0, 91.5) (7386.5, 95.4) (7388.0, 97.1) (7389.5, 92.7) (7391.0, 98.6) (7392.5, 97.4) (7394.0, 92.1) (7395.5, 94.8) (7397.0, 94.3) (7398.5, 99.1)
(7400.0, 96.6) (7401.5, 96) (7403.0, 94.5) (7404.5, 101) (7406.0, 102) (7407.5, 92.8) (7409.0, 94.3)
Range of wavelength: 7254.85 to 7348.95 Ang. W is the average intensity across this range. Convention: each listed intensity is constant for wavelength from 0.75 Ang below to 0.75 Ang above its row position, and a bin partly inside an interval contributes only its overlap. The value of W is 92.6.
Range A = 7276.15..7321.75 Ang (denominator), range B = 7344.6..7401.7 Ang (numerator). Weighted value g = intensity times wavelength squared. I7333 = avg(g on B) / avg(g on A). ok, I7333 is 1.1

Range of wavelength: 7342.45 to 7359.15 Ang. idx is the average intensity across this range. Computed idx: 96.1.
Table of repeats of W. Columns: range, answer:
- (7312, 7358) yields 95.2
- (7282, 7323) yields 91.6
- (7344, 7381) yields 97.3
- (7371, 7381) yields 98.6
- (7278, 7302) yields 89.6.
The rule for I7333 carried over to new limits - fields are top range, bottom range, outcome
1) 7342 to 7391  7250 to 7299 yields 1.10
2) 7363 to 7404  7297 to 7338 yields 1.05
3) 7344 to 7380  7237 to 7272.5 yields 1.09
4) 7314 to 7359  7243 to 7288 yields 1.07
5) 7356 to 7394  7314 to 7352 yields 1.04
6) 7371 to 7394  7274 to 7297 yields 1.12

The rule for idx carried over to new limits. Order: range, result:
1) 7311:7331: 93.6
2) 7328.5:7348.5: 95.7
